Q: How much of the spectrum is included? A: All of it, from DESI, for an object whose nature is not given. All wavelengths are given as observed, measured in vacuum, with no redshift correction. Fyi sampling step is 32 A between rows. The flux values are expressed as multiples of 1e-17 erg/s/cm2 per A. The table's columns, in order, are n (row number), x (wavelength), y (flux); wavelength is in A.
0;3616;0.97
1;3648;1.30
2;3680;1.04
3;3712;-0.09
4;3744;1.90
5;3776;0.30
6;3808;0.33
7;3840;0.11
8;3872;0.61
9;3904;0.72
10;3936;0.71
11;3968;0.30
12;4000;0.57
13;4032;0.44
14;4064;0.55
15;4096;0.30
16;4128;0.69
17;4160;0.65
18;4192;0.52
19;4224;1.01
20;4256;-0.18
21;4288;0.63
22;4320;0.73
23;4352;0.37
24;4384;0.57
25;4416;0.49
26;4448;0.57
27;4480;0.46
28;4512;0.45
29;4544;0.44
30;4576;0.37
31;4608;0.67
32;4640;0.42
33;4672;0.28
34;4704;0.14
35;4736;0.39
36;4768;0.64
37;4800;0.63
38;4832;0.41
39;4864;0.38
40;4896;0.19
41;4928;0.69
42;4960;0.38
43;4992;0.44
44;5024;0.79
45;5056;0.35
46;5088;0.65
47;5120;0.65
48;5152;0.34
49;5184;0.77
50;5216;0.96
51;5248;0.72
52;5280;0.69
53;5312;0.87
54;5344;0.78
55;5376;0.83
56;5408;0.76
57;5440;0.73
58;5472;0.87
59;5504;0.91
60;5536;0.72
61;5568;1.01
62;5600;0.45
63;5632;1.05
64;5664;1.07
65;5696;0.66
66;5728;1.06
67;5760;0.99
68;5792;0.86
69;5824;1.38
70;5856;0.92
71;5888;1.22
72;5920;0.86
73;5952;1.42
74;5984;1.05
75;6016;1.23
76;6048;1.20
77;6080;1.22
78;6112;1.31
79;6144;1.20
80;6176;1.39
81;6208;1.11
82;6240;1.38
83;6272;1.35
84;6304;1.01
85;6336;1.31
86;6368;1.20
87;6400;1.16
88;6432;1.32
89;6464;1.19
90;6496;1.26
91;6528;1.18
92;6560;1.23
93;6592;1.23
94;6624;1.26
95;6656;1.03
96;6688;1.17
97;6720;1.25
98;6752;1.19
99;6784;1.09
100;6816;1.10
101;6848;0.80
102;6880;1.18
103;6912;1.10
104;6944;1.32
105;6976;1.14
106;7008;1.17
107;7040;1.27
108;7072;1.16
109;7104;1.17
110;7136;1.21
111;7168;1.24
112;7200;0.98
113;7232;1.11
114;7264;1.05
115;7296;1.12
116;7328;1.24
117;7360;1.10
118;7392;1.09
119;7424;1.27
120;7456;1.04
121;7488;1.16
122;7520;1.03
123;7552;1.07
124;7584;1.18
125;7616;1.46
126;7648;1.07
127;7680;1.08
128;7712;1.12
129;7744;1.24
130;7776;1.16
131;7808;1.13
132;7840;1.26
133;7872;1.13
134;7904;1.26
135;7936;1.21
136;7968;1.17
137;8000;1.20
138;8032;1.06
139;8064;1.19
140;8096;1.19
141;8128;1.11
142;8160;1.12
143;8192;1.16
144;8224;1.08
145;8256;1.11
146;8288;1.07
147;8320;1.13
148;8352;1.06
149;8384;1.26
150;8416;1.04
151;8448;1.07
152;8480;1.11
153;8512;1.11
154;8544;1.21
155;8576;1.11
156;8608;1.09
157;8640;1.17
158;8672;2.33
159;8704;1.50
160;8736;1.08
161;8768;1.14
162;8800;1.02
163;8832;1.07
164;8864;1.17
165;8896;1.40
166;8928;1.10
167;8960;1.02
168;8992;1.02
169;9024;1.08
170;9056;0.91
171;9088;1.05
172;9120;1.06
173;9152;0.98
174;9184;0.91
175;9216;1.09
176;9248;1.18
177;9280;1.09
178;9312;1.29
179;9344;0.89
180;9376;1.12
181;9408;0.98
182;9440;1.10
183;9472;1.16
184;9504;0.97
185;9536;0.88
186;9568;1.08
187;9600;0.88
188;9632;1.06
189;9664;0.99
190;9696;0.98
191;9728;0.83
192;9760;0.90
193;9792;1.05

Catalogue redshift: 0.322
